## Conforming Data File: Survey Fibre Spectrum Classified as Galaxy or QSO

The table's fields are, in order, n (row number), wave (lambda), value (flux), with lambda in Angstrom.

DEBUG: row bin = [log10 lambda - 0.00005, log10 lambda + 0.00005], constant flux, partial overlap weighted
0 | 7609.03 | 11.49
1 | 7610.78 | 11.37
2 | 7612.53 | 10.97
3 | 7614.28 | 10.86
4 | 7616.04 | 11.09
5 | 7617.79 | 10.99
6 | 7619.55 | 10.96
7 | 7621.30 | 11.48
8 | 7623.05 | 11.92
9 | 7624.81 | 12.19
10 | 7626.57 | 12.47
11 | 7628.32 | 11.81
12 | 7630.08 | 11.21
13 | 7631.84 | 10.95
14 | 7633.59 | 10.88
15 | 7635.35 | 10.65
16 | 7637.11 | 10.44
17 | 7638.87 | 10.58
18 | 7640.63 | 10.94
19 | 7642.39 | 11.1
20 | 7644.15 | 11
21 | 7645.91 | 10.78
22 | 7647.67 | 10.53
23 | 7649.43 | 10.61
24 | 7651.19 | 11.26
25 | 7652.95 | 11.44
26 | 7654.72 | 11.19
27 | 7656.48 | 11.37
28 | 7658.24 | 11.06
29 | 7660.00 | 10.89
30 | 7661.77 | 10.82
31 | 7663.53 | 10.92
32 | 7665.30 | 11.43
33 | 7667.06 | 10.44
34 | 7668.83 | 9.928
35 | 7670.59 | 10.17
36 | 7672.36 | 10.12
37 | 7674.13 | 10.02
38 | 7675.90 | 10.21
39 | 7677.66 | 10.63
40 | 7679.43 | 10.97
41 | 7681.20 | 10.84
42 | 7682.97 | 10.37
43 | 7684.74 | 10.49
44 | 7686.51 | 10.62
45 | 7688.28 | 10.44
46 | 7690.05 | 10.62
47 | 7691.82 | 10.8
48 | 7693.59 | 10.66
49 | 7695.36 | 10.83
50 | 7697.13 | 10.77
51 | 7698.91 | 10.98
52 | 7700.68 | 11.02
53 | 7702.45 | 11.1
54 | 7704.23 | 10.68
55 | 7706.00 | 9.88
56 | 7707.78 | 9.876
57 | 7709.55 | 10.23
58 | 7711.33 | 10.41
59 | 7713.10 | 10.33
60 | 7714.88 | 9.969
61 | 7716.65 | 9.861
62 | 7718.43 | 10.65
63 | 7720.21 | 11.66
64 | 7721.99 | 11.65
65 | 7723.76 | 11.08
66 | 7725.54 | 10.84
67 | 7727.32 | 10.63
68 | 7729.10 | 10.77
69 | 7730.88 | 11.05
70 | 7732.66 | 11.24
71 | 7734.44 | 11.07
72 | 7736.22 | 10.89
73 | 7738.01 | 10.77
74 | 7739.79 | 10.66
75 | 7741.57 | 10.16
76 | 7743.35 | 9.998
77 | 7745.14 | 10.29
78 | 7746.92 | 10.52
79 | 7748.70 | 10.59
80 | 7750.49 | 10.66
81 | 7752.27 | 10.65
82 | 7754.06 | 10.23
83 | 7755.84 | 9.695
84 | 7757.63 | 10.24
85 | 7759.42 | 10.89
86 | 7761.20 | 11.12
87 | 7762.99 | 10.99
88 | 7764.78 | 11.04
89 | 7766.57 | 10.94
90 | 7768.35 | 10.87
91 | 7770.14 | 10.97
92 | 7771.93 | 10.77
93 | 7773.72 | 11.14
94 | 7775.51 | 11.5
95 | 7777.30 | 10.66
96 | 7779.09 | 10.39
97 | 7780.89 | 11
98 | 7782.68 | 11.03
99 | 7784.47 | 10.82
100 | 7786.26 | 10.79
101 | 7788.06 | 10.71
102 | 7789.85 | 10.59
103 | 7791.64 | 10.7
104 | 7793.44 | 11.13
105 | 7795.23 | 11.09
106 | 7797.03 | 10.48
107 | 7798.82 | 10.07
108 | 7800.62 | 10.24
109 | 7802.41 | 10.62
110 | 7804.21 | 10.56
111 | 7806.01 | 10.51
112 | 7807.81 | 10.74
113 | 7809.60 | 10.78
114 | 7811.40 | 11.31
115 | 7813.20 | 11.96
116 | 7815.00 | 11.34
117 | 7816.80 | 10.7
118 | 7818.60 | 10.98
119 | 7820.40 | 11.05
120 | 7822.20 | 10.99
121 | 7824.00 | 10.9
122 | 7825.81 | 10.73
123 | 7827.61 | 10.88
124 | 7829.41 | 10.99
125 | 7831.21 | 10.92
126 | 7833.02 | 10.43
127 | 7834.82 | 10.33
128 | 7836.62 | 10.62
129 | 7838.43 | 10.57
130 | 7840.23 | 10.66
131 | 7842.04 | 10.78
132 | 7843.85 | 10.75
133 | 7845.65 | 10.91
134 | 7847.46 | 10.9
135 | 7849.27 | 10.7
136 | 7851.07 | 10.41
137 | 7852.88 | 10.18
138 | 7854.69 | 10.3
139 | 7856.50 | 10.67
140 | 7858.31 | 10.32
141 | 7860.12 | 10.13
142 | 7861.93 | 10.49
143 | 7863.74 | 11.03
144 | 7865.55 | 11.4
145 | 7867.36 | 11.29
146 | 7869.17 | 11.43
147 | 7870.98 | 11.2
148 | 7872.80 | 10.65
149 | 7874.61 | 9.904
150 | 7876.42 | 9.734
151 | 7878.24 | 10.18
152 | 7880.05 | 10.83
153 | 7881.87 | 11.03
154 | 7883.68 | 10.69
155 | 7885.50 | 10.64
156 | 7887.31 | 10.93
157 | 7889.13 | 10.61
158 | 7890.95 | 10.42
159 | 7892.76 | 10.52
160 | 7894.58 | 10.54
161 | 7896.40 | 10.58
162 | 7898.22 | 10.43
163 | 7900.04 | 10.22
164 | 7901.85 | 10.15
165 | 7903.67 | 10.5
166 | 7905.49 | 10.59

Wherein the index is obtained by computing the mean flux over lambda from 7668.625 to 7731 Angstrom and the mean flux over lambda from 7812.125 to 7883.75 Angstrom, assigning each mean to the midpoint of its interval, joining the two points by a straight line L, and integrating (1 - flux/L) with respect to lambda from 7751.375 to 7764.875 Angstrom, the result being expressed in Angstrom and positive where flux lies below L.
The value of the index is 0.1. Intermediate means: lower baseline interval 10.6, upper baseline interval 10.8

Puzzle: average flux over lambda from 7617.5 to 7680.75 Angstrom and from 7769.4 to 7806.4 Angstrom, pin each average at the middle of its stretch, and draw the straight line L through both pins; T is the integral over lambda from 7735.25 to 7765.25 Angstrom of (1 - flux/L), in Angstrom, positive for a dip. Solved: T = 0.7 Angstrom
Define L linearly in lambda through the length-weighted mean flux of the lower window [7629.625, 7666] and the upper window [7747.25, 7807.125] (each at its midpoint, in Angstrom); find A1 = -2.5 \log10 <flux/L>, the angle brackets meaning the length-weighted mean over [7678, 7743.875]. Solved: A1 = 0.02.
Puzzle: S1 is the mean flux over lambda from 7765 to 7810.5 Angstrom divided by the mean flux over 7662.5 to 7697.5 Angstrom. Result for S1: 1.02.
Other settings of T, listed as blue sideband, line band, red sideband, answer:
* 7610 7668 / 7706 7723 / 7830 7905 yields 0.71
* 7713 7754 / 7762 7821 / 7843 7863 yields -1.39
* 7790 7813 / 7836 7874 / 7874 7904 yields -0.57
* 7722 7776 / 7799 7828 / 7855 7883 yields -0.43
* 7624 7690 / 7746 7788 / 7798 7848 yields 0.21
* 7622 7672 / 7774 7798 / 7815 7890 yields -0.07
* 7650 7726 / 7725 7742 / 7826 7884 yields -0.23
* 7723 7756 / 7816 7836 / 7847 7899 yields -0.34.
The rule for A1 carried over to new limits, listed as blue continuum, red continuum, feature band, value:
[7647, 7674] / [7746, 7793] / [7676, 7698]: 0.01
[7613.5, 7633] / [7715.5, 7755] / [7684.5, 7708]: 0.03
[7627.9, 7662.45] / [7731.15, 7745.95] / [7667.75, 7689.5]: 0.05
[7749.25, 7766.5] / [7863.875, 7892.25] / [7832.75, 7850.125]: 0.00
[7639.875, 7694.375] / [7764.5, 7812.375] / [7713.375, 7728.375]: 0.00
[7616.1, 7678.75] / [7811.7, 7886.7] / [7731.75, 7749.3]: 0.02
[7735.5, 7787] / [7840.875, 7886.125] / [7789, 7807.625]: 0.01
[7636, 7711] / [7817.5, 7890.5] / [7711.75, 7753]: 0.00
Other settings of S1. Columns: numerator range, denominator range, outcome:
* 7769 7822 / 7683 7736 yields 1.01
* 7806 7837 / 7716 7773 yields 1.02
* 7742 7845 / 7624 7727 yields 1.00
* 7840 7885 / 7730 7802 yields 0.99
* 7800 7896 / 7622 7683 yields 0.98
